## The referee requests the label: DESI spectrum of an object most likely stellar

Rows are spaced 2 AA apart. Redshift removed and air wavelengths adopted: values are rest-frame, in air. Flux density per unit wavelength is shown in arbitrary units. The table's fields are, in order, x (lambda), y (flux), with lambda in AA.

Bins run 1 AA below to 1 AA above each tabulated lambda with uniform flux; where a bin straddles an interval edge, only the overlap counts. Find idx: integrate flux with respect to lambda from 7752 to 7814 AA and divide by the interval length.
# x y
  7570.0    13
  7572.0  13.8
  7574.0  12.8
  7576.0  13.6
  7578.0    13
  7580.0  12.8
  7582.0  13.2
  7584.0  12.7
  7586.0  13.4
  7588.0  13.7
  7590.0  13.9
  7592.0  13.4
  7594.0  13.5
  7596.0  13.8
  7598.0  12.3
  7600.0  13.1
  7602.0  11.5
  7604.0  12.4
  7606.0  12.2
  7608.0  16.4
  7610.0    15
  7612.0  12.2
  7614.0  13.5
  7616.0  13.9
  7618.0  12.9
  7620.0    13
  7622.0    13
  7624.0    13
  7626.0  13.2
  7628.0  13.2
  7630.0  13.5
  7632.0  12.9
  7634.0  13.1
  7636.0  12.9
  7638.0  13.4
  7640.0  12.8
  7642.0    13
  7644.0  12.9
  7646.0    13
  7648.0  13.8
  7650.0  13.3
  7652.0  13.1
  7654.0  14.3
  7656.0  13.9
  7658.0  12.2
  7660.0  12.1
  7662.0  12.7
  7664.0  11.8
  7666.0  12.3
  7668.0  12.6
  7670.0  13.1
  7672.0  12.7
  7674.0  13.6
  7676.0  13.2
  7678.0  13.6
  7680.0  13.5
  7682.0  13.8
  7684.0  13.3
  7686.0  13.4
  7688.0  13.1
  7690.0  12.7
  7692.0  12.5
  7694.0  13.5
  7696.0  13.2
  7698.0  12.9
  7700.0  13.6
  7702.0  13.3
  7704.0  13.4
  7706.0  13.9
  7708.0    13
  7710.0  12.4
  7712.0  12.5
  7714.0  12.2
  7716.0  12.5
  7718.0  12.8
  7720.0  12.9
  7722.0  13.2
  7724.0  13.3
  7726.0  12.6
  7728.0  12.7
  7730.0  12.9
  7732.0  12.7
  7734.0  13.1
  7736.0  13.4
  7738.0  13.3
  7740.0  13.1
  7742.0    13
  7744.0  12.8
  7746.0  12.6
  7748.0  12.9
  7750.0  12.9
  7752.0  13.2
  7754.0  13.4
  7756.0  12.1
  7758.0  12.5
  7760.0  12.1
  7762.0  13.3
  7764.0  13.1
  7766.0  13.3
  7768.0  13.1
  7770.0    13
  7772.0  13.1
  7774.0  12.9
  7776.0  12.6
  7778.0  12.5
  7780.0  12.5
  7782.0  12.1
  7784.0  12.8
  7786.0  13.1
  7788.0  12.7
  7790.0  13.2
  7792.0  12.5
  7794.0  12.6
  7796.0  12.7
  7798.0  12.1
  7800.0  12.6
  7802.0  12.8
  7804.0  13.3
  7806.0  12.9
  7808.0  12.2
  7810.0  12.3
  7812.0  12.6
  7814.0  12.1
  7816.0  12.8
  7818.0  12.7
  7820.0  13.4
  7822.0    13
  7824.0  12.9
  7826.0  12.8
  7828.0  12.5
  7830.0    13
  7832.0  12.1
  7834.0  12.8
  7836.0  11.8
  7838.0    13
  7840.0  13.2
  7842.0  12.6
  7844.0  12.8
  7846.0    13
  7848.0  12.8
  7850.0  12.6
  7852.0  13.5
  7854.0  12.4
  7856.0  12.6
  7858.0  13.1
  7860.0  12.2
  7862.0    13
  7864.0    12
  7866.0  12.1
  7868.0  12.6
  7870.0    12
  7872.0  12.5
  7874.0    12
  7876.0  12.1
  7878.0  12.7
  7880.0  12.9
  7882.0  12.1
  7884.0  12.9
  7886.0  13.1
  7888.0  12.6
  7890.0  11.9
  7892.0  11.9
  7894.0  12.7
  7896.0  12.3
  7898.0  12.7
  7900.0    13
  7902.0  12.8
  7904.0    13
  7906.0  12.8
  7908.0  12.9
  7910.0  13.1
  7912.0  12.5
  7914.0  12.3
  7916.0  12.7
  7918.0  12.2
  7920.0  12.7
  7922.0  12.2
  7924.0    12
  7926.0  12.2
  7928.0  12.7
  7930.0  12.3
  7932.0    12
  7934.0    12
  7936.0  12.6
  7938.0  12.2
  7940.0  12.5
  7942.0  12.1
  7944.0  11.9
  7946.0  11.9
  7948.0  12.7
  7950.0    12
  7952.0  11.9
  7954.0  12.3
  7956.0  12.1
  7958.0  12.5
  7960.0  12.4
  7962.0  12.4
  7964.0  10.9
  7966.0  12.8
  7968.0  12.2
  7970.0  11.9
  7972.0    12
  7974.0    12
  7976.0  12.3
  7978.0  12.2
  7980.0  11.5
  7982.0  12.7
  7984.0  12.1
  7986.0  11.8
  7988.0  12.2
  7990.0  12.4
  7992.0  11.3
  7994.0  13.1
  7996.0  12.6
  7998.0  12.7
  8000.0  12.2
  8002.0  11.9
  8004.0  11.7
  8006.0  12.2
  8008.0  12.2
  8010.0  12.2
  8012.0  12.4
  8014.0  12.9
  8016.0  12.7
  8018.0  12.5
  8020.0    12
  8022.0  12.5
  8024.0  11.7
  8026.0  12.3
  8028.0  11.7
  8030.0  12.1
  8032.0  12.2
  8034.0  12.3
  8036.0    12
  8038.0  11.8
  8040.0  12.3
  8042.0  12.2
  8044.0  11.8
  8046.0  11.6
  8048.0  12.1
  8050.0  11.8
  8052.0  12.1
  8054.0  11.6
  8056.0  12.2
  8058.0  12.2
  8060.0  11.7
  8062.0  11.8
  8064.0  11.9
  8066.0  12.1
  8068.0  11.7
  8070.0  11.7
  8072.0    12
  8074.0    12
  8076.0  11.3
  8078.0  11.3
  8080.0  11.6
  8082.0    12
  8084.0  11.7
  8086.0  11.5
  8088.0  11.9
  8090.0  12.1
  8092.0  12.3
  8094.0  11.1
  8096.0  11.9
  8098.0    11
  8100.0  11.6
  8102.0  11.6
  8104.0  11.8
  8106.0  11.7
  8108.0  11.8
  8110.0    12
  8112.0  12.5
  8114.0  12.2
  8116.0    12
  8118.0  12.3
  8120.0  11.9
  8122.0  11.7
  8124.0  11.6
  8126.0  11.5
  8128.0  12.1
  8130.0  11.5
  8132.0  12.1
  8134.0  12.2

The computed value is 12.7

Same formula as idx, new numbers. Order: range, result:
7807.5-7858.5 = 12.7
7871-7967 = 12.4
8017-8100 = 11.9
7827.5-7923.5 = 12.6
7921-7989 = 12.2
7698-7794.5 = 12.9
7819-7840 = 12.8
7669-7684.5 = 13.4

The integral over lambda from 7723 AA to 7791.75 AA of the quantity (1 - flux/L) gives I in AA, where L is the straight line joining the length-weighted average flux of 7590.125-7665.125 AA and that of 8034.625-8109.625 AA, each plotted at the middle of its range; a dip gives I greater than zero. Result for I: -0.6 AA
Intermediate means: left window 13.1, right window 11.8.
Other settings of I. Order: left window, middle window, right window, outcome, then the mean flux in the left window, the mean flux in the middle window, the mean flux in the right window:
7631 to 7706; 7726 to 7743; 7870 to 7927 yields -0.1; 13.1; 13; 12.5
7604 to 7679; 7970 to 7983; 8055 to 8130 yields 0.1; 13.2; 12.1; 11.8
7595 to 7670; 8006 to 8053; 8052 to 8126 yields -0.7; 13.1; 12.1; 11.8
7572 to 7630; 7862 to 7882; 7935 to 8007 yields 0.2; 13.2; 12.3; 12.2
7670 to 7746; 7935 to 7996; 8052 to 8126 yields 0.2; 13.1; 12.2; 11.8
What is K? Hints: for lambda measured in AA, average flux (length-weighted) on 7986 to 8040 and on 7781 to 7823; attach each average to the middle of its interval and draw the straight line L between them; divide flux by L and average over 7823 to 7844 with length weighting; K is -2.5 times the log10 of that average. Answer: 0.00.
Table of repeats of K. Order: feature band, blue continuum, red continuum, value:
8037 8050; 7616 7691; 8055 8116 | -0.002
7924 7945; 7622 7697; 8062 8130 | 0.003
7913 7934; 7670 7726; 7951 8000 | 0.003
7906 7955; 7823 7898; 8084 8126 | 0.001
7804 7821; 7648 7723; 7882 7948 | 0.005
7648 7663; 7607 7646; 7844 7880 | 0.010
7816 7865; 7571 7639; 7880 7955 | -0.010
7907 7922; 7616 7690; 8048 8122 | -0.023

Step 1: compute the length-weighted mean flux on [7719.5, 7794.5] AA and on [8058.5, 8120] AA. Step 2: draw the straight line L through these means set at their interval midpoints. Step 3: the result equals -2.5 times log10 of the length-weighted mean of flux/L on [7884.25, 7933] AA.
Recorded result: -0.01 mag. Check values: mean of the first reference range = 12.9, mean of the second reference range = 11.8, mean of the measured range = 12.5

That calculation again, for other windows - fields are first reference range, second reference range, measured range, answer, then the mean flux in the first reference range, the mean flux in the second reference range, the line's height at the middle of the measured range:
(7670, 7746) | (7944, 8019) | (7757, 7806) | 0.005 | 13.1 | 12.2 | 12.8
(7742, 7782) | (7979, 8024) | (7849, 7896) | 0.005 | 12.8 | 12.3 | 12.6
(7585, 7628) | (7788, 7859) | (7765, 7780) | -0.004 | 13.3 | 12.7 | 12.9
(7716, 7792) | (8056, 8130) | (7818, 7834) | -0.013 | 12.9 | 11.8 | 12.6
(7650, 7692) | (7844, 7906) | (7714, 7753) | -0.002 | 13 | 12.6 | 12.9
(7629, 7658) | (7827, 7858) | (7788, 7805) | 0.010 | 13.2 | 12.7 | 12.8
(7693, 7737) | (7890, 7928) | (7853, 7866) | 0.012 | 13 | 12.5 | 12.7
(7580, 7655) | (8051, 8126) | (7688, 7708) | -0.017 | 13.2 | 11.8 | 13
